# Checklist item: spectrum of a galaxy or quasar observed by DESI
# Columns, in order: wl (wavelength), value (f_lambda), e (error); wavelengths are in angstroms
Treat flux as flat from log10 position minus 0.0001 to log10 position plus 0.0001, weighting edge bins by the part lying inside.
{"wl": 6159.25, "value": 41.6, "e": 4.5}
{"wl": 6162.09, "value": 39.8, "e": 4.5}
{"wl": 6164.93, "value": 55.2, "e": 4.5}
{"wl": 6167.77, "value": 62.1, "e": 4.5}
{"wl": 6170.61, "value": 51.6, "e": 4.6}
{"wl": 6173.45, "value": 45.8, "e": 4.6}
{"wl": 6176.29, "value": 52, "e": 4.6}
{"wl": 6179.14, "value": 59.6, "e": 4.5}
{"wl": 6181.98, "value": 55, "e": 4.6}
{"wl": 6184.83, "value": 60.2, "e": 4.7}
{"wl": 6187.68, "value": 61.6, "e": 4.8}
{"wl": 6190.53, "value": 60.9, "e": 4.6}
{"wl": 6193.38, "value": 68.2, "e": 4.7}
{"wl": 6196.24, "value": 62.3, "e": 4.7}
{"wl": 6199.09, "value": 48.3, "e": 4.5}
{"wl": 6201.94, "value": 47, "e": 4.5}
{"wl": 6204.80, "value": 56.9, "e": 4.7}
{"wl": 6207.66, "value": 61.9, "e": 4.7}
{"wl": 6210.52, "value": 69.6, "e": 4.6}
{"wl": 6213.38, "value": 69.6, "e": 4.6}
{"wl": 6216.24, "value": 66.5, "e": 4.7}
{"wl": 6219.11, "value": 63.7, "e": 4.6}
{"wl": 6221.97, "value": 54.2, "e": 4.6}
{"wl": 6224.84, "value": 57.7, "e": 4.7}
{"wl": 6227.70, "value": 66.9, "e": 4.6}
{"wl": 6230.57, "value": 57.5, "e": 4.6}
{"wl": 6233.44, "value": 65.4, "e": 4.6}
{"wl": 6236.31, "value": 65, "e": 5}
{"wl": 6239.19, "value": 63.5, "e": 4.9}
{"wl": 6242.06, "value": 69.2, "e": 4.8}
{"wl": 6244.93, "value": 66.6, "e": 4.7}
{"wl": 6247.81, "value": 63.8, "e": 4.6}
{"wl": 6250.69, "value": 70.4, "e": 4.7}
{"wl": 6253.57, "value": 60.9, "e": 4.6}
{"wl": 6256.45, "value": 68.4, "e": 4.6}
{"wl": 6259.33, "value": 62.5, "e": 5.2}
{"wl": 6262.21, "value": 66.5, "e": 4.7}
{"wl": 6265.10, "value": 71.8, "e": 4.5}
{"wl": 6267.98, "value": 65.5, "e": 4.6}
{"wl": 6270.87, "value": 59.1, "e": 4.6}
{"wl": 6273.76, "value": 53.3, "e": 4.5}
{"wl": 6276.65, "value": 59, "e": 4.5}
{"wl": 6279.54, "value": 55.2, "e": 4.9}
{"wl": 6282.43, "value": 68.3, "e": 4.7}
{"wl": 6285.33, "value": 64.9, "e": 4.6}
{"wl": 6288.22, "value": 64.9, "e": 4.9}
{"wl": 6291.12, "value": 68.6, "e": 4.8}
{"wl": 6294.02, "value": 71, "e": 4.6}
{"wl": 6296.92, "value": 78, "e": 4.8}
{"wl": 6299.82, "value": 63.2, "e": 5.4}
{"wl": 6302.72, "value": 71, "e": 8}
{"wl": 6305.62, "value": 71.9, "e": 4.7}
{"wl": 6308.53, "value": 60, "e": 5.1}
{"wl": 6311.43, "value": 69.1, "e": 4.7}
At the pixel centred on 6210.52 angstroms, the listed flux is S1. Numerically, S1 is 69.6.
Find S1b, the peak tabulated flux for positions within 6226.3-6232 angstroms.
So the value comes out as 66.9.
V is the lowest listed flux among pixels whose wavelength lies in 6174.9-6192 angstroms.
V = 52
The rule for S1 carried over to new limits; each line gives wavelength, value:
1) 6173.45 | 45.8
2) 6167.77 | 62.1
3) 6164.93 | 55.2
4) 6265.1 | 71.8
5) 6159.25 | 41.6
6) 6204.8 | 56.9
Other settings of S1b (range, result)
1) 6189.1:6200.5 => 68.2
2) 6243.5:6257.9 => 70.4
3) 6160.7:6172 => 62.1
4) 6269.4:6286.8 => 68.3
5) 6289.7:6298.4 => 78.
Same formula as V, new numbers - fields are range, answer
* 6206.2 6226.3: 54.2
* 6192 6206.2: 47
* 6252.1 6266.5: 60.9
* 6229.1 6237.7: 57.5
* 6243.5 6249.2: 63.8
